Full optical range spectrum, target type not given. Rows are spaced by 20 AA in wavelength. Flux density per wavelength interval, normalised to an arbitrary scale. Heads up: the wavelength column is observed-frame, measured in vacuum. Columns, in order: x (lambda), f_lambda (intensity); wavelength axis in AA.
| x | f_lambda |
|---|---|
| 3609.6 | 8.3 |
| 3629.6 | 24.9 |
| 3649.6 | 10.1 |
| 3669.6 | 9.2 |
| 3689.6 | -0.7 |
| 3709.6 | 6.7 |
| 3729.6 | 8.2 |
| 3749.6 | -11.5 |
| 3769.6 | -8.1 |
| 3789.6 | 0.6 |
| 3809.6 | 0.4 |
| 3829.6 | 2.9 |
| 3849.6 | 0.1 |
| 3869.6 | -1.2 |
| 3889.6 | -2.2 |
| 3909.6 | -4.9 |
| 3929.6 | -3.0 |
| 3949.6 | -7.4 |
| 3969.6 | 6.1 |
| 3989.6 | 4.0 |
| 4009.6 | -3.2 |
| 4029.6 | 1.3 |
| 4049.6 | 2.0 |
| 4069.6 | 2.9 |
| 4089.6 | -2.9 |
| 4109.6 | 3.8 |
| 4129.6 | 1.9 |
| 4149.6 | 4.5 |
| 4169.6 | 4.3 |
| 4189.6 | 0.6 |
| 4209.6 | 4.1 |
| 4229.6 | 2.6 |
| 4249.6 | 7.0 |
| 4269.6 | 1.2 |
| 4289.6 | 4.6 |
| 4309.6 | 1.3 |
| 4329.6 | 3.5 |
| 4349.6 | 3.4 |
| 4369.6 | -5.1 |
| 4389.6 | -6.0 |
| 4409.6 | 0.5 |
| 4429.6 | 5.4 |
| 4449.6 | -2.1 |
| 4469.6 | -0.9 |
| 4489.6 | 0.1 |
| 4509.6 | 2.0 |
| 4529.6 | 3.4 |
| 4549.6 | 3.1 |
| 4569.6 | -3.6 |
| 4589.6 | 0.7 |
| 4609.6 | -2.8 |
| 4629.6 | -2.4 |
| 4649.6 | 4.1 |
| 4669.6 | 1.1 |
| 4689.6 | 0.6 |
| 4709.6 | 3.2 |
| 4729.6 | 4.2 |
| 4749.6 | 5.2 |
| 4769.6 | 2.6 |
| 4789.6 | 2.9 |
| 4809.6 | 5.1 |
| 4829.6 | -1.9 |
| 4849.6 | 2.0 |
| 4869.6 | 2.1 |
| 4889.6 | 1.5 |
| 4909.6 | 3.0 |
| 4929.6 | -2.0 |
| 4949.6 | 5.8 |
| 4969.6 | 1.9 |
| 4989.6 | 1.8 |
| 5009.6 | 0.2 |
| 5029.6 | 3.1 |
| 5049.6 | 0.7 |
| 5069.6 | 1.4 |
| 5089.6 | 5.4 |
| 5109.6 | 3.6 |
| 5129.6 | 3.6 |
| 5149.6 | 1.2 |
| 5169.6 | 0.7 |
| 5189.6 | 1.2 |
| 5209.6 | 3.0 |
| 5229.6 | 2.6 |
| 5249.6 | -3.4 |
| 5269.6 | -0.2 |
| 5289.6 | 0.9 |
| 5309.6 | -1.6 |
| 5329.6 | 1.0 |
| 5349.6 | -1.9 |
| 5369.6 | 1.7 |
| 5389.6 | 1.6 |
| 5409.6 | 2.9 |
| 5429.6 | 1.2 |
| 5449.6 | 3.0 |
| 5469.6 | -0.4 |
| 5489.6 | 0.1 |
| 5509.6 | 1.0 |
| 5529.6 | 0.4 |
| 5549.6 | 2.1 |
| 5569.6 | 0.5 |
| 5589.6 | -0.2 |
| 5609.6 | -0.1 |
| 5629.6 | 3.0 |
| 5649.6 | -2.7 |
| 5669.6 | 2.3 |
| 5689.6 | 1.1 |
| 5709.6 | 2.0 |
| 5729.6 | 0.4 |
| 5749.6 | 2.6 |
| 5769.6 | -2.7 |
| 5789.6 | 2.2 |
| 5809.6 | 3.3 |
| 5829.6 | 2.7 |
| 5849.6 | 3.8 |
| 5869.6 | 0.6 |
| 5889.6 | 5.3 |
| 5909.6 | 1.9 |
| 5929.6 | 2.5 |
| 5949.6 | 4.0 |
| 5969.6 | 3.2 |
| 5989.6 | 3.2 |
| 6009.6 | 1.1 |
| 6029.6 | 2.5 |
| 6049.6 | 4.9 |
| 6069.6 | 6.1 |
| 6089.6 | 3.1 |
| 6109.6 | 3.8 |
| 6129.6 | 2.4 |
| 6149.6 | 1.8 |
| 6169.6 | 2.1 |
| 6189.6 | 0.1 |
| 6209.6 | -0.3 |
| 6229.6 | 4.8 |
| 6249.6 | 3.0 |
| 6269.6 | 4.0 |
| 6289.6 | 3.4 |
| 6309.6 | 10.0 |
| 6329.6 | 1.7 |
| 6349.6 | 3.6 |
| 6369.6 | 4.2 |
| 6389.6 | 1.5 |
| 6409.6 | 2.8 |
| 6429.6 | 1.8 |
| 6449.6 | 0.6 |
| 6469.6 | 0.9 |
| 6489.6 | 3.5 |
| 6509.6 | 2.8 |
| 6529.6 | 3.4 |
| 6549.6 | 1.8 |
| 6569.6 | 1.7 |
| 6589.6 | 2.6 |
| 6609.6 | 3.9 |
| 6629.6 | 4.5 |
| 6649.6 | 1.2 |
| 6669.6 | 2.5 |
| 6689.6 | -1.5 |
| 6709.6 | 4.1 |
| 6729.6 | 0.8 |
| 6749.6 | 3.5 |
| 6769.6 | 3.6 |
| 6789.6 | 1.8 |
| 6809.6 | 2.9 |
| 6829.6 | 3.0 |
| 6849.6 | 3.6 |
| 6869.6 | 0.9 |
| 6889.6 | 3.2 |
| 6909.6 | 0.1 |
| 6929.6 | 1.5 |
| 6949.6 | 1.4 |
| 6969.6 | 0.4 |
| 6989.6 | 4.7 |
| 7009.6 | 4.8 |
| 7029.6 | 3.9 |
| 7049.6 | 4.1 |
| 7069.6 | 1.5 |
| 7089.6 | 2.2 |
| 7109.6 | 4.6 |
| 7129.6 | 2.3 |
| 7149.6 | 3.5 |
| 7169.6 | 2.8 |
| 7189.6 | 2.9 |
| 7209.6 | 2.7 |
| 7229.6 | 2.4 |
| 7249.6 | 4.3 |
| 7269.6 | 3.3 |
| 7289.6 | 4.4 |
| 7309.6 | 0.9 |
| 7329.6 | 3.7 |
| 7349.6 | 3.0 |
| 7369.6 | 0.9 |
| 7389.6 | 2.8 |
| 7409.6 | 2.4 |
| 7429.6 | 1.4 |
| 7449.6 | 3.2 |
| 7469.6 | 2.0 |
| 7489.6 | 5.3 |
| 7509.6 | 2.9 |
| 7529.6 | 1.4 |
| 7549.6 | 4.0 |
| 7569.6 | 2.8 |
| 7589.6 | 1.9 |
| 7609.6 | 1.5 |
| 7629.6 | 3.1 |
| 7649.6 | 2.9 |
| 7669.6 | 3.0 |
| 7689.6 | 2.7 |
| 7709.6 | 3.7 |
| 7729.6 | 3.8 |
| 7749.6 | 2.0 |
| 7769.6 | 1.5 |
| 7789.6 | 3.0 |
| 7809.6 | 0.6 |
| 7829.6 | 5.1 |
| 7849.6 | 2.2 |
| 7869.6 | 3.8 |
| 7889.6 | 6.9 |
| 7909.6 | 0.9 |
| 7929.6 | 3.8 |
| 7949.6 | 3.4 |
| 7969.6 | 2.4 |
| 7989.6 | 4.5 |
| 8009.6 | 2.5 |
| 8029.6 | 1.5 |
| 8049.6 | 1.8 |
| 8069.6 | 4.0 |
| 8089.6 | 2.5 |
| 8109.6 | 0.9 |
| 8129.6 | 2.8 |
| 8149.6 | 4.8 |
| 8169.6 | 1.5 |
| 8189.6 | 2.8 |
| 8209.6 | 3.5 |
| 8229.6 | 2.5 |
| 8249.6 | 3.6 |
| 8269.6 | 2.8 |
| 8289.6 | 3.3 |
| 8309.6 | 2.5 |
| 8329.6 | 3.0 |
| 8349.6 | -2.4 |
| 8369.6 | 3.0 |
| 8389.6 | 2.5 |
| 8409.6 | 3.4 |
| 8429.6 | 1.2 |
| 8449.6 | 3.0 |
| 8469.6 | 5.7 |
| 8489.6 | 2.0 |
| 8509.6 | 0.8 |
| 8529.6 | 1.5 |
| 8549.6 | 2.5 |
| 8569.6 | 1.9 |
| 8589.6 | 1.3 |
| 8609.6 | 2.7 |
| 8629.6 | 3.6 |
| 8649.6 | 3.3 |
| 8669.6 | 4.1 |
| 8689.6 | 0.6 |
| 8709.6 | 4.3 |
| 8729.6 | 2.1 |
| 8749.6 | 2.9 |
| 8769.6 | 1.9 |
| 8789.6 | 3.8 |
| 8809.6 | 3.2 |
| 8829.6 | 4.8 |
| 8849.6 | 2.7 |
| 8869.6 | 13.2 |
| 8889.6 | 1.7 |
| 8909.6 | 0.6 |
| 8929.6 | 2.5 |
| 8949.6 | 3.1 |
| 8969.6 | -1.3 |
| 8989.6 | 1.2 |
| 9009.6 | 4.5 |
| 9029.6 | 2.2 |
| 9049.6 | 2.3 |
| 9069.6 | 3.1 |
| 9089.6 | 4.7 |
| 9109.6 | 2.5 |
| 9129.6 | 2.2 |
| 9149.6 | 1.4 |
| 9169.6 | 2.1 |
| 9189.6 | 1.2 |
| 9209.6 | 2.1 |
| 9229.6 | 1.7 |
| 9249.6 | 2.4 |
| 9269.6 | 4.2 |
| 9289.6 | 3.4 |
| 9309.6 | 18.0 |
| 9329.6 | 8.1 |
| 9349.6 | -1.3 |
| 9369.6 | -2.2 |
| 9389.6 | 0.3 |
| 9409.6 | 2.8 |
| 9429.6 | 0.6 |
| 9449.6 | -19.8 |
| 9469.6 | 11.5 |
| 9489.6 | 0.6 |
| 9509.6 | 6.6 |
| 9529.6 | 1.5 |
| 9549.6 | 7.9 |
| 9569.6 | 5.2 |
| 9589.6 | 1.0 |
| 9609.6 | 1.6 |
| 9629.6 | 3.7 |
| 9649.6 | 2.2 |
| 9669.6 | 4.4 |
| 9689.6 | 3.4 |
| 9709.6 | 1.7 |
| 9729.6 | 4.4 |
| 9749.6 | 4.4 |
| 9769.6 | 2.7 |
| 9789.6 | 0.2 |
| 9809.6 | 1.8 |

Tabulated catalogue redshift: 0.771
